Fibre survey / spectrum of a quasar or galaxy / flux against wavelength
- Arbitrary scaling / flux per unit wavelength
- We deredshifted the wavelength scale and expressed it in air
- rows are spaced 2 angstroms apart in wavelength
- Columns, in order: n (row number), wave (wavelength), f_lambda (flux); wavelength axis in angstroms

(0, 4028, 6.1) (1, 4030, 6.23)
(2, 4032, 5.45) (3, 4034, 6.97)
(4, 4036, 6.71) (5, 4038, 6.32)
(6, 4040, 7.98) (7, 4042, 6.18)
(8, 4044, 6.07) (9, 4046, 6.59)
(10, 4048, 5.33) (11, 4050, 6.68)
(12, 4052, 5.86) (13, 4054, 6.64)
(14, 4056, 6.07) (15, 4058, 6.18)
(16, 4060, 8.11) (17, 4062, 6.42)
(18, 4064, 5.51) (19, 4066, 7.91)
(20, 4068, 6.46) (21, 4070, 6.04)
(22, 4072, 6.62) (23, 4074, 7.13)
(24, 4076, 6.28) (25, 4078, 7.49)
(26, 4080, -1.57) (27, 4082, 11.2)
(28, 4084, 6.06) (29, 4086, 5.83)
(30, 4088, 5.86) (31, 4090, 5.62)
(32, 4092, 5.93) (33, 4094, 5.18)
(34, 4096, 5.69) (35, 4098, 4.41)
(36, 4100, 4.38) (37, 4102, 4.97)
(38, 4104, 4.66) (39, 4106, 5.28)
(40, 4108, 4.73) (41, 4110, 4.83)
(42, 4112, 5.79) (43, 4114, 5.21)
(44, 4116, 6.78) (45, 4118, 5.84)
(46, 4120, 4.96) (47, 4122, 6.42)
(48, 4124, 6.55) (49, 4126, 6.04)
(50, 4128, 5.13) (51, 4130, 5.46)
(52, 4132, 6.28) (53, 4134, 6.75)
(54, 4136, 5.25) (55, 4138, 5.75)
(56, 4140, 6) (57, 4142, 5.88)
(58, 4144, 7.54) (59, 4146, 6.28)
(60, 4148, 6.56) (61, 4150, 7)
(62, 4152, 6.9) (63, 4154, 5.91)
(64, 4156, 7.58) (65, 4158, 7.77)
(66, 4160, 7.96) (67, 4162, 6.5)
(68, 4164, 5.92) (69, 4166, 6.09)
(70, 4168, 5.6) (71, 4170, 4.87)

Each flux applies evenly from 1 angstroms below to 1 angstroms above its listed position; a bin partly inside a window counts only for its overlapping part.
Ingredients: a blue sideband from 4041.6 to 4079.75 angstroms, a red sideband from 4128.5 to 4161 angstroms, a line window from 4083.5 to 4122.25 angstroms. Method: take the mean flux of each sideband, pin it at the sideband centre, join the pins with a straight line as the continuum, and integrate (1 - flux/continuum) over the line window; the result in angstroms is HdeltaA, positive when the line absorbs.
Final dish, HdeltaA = 6.3 angstroms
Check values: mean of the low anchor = 6.35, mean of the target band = 5.39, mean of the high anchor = 6.53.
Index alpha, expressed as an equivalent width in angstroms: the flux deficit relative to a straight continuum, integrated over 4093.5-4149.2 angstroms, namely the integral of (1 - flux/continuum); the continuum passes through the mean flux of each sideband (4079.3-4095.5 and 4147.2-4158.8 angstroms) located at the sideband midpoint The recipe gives 5.8 angstroms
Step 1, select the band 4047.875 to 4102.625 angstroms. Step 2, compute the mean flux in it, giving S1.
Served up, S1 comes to 6.03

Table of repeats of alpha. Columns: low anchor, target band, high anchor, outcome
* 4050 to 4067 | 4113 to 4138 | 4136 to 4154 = 2.1 angstroms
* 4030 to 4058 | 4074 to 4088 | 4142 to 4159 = 1.2 angstroms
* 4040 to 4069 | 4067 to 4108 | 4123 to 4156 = 4.8 angstroms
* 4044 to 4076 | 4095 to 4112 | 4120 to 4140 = 3.3 angstroms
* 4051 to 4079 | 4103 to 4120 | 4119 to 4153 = 2.6 angstroms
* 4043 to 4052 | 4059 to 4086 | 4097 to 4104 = -5.0 angstroms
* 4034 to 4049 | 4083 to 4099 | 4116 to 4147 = 1.7 angstroms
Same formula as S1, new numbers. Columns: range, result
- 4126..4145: 6.01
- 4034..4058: 6.42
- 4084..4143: 5.58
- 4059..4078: 6.76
